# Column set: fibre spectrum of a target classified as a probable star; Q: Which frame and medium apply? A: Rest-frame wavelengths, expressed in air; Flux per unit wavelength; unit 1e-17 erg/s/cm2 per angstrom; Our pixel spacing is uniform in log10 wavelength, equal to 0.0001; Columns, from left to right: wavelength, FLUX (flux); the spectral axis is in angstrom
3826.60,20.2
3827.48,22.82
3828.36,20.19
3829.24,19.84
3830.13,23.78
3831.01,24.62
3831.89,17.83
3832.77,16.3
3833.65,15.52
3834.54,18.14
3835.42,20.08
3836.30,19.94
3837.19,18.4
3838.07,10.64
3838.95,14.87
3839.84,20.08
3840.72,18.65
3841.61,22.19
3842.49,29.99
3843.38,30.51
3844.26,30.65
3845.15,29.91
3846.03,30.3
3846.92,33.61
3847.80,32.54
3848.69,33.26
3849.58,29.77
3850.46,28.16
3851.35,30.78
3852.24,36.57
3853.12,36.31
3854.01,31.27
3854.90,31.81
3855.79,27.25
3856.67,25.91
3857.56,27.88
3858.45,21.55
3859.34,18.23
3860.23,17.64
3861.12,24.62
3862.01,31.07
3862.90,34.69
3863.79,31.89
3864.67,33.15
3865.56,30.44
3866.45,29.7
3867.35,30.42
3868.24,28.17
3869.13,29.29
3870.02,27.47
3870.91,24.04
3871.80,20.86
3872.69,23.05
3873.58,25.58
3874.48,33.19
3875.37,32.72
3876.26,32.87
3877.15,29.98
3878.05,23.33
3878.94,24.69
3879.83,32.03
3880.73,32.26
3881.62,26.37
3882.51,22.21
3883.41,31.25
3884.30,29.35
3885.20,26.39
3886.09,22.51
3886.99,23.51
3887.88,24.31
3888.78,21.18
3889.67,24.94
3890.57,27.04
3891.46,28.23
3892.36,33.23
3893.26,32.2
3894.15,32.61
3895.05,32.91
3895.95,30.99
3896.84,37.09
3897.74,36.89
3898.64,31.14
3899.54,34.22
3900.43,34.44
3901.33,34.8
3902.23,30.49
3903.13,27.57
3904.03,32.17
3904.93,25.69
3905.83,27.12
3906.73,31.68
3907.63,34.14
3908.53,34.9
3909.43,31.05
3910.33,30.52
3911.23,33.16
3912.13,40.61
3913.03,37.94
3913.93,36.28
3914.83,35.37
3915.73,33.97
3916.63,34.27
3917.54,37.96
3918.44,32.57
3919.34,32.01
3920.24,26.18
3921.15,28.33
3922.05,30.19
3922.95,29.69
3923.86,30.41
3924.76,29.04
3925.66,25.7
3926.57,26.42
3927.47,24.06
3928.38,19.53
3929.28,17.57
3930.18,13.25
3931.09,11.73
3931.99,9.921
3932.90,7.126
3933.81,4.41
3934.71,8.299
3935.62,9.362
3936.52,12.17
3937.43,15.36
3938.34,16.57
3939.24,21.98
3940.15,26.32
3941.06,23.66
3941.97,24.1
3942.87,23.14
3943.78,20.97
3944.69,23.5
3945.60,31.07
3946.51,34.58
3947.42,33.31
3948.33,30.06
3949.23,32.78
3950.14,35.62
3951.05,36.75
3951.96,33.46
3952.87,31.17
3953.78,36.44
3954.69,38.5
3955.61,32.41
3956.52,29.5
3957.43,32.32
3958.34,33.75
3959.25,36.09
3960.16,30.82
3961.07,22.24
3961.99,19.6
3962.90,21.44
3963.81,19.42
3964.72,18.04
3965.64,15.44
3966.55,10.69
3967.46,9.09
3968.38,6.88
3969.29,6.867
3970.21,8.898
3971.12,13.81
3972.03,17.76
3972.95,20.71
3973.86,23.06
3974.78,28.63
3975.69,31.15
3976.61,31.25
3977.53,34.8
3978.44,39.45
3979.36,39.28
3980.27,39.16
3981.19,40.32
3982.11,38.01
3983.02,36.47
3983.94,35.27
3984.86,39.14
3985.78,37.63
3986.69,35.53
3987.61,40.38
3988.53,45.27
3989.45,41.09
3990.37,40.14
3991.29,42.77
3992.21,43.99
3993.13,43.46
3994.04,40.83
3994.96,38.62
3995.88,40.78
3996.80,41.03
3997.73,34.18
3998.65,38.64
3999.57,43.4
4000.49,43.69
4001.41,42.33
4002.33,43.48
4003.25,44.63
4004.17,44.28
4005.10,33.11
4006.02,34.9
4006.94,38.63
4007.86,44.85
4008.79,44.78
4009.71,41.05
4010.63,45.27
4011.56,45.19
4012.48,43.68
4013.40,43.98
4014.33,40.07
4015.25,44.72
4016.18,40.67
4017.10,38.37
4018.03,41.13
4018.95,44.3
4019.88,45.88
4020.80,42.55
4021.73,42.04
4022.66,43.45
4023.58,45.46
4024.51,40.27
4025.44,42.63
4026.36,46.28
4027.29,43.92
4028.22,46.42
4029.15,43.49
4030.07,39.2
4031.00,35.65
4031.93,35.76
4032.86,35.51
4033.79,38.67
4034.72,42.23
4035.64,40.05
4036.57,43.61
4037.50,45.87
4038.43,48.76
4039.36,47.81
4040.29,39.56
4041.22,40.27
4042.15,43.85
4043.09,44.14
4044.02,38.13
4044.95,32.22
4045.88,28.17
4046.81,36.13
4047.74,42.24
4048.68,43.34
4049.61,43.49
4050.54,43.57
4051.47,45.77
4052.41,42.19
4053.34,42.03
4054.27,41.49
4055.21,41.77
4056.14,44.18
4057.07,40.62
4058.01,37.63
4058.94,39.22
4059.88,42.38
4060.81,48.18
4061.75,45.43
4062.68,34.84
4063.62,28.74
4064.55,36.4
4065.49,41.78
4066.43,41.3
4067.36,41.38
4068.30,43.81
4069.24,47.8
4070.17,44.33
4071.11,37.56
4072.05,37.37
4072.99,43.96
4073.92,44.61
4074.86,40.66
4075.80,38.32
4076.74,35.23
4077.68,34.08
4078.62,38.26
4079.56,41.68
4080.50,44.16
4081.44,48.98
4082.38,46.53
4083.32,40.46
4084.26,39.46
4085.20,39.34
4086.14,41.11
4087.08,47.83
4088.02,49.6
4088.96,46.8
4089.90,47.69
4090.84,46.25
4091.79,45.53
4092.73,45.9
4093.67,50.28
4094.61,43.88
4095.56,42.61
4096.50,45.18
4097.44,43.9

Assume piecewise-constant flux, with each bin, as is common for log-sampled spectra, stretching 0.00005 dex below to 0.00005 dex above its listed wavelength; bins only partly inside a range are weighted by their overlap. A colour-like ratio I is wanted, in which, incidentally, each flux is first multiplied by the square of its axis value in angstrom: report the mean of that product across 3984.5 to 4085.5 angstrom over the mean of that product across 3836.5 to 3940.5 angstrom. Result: 1.6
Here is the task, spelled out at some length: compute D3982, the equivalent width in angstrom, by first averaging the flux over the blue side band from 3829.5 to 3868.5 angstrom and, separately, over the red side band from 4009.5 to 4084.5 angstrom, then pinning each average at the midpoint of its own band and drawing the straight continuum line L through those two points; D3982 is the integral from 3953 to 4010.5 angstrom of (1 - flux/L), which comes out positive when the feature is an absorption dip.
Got 5.7 angstrom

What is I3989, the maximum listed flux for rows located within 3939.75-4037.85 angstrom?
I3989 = 46.42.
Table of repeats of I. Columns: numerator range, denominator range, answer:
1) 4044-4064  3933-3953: 1.80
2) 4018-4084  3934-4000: 1.47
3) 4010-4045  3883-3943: 1.66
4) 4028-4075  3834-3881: 1.66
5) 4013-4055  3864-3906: 1.55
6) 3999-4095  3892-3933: 1.51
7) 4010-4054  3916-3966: 1.74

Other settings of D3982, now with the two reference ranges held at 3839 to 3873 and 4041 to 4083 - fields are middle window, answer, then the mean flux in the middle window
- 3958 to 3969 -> 4.7 angstrom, 19.9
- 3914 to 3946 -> 9.5 angstrom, 22.9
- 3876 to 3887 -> 0.8 angstrom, 27.5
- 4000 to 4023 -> -2.8 angstrom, 42.3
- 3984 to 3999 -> -1.5 angstrom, 40.1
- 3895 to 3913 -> -0.9 angstrom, 32.7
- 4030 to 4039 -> -0.3 angstrom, 40.7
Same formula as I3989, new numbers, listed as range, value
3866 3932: 40.61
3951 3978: 38.5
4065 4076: 47.8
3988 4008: 45.27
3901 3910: 34.9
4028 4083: 48.98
